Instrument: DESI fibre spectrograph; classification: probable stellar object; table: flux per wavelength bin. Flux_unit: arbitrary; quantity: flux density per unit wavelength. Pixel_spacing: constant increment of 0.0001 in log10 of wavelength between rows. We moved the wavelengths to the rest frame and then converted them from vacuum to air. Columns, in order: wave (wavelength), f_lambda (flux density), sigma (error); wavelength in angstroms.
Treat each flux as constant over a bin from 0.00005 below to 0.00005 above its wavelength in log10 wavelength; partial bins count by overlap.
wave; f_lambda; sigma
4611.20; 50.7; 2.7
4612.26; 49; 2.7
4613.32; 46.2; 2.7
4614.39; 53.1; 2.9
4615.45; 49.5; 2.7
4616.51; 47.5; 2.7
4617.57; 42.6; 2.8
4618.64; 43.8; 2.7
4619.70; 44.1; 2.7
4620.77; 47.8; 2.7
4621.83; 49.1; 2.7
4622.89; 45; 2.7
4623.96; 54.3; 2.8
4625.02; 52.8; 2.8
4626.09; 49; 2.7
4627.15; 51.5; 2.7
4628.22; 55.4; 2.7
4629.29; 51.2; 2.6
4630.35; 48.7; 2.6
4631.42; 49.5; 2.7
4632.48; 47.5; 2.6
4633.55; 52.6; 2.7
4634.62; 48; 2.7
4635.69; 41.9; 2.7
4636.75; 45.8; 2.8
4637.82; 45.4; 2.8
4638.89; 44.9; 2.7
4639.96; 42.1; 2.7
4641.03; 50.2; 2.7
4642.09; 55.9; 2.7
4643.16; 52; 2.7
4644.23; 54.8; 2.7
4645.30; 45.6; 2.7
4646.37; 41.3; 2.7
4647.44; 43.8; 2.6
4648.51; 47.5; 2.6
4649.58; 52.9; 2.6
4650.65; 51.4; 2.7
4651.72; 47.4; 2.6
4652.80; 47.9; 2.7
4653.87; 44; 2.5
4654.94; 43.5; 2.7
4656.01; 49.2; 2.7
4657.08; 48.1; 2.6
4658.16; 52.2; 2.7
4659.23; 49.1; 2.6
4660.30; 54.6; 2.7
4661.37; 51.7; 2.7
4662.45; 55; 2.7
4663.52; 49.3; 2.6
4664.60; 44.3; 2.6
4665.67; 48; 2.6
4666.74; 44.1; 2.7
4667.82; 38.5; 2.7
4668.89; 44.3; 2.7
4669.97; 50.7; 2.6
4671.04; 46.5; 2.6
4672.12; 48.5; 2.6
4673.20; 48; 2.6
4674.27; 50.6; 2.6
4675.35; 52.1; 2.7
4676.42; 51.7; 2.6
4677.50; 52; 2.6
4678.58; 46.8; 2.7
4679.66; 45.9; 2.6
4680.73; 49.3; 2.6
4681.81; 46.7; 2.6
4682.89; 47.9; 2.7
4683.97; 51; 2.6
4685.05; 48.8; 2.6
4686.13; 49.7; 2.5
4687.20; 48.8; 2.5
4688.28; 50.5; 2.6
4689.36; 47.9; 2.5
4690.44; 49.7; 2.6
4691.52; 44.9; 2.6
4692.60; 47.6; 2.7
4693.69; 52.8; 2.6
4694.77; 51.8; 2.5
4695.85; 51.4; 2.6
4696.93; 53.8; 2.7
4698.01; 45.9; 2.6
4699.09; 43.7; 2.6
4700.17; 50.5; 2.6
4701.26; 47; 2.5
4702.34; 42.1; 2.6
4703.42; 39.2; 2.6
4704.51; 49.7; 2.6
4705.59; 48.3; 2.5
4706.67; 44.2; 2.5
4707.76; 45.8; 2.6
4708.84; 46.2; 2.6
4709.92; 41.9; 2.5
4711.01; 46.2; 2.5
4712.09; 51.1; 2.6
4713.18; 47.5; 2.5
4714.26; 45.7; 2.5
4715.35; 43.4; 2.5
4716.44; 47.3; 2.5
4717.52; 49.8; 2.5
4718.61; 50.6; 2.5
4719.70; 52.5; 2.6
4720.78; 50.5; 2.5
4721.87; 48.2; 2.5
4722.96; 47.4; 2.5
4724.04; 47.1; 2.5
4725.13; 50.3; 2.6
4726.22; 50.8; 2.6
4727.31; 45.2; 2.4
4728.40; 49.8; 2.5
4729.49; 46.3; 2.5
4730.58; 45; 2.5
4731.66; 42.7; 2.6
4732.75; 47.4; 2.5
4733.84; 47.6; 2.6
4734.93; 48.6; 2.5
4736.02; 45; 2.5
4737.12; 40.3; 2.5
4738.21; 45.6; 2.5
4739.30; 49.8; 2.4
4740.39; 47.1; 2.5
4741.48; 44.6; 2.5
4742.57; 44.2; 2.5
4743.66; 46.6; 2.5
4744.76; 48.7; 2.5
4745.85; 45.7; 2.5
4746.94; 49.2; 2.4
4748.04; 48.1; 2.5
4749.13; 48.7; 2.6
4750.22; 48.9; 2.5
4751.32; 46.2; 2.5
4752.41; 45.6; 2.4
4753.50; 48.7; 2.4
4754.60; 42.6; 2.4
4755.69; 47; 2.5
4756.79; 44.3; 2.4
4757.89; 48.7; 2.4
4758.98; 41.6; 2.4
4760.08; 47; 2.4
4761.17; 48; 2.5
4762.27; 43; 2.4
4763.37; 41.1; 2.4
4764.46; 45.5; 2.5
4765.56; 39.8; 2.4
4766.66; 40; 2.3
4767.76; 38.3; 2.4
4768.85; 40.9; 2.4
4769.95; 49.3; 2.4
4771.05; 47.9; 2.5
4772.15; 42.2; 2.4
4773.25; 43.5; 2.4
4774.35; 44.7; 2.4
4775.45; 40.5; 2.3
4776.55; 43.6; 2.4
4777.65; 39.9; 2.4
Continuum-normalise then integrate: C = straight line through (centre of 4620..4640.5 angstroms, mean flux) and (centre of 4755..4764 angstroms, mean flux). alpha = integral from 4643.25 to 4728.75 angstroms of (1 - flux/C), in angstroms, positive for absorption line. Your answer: -2.1 angstroms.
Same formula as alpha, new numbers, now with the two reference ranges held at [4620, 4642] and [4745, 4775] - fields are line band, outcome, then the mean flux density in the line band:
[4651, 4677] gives -0.3 angstroms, 48.3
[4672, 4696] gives -1.1 angstroms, 49.3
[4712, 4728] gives -0.8 angstroms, 48.4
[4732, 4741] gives -0.1 angstroms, 46.3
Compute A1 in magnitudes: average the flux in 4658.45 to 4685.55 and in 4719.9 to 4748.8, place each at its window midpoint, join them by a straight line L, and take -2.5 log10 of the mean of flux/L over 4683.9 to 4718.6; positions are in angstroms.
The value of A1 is 0.01 mag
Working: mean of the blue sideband 48.7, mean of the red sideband 47.1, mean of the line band 47.6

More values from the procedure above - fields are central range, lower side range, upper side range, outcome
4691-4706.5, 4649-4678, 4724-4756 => 0.00 mag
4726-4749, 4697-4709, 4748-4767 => -0.02 mag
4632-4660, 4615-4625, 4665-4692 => -0.01 mag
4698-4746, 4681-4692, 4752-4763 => 0.01 mag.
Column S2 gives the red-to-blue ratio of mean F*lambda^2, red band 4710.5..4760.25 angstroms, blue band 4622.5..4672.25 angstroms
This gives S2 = 1.0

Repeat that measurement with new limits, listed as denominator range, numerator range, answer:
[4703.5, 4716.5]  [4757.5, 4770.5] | 0.97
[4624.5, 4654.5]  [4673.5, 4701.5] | 1.03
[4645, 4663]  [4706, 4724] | 1.00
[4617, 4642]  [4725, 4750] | 1.02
